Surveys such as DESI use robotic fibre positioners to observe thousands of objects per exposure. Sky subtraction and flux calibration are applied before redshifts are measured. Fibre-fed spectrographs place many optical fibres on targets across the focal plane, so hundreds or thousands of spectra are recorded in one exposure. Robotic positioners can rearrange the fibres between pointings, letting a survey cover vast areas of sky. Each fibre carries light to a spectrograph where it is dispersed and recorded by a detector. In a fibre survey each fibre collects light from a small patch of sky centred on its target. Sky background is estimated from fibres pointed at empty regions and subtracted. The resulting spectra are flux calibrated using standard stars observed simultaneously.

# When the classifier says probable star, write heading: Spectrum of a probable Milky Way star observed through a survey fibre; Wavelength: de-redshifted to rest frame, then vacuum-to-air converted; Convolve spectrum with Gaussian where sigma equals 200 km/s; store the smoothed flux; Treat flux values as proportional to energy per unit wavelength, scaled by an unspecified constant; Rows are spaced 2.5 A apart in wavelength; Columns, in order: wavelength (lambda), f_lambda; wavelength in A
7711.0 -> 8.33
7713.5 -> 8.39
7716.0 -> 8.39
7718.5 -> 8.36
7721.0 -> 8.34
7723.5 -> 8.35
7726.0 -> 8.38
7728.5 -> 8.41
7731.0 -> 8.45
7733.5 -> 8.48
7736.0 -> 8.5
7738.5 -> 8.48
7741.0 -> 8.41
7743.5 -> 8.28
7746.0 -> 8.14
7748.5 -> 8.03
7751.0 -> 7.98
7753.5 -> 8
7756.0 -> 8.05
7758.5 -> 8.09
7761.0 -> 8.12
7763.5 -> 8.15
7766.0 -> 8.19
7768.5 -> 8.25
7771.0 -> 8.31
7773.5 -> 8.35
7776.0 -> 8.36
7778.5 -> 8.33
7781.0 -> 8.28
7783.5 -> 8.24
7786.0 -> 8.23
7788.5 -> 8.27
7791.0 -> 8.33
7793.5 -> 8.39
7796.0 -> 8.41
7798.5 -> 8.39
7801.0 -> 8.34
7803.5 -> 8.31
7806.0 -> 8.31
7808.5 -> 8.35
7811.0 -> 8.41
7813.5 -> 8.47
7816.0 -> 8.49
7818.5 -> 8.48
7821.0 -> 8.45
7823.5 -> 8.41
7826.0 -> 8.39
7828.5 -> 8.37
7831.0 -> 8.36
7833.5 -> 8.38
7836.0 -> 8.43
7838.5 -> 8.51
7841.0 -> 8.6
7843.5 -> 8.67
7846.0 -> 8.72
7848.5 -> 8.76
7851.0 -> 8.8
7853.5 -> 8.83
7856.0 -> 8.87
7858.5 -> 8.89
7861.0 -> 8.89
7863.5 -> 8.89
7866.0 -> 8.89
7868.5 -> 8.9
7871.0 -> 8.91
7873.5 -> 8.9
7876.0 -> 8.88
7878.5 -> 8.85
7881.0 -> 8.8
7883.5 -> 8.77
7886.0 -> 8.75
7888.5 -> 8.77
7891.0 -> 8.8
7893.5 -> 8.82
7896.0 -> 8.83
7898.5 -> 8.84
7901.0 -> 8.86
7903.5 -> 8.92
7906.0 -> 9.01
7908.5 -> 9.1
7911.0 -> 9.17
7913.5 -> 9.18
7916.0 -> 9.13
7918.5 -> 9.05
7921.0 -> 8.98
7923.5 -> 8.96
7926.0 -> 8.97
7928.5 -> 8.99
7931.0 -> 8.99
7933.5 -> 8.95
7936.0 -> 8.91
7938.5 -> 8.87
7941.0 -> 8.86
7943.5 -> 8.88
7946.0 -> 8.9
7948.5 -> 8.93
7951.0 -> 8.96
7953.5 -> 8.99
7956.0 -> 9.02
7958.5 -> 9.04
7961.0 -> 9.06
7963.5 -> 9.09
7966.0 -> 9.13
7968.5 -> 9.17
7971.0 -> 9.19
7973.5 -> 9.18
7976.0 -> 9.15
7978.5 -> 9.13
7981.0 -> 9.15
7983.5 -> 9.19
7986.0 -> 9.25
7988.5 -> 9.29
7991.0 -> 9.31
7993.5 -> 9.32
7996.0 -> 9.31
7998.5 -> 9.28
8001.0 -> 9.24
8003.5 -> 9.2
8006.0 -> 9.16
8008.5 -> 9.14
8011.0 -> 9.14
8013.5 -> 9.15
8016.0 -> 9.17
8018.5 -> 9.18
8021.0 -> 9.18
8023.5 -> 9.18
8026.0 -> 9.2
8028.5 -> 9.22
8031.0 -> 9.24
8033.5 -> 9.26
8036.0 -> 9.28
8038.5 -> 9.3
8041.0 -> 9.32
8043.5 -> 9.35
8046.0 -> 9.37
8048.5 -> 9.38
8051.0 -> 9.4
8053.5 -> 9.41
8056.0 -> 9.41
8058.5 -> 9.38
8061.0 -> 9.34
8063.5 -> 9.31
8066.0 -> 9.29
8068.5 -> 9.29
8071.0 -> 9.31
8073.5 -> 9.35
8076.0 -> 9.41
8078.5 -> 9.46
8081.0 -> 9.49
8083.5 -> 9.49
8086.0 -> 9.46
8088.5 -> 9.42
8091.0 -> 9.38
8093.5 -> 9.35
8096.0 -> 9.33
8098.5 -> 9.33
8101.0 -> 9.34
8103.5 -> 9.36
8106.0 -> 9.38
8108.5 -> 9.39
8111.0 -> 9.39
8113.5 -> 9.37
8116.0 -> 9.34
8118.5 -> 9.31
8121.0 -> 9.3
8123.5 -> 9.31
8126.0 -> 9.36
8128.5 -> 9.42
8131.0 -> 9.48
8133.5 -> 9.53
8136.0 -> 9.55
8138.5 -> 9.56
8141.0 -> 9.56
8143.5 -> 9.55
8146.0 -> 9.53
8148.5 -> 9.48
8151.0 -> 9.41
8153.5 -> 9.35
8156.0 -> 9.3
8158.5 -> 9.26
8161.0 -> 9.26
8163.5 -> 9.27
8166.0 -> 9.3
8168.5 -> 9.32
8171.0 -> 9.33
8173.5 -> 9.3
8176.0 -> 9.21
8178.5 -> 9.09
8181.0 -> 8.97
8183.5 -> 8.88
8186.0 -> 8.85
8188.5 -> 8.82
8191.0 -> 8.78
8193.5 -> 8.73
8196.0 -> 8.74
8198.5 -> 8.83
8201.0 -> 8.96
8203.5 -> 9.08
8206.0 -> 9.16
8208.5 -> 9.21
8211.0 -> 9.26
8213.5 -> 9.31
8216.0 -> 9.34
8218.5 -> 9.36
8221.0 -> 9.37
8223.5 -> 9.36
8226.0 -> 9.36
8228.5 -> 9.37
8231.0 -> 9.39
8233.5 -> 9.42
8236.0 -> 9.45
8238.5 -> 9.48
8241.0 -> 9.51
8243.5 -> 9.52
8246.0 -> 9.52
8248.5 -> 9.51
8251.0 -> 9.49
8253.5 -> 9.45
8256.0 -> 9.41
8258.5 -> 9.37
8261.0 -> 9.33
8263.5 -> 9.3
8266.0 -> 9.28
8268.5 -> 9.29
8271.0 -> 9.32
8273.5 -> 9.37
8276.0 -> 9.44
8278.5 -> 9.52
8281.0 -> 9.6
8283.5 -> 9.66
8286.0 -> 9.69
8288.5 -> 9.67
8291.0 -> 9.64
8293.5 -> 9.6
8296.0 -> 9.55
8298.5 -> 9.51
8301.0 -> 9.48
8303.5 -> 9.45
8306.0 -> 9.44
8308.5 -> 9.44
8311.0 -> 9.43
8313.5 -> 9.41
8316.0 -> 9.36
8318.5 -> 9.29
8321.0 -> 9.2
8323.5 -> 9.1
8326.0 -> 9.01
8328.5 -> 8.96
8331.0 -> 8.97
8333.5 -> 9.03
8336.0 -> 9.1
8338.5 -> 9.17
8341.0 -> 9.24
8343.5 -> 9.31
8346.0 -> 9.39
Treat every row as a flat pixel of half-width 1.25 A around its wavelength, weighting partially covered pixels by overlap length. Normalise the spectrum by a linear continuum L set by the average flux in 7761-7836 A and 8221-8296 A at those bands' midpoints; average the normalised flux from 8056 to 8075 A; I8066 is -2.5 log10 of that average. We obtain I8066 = -0.04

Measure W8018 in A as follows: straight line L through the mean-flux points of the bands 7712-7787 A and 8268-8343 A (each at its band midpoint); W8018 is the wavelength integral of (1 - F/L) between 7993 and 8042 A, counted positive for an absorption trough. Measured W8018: -2.3 A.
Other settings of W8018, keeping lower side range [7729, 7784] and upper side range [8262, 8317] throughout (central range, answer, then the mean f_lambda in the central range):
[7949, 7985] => -1.5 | 9.1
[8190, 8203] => 0.6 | 8.82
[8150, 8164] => -0.2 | 9.31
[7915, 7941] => -1.0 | 8.97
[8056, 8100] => -1.9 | 9.38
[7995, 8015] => -0.9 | 9.2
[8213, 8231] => -0.1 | 9.36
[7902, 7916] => -0.8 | 9.08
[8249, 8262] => 0.0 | 9.42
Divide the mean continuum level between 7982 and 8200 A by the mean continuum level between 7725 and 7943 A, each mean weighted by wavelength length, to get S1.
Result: 1.08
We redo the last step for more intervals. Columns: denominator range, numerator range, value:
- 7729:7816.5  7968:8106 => 1.12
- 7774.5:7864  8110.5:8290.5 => 1.10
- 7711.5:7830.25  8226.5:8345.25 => 1.13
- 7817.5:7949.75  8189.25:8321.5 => 1.06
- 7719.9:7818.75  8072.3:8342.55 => 1.12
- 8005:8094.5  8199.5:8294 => 1.01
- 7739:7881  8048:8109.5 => 1.11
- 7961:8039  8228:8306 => 1.03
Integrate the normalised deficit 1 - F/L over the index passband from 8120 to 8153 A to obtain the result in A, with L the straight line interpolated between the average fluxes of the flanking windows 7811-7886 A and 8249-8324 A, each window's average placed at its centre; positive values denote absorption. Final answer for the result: -1.03 A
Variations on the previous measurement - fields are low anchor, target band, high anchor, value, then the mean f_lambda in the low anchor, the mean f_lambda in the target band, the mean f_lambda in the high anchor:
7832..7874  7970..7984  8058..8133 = -0.1 A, 8.75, 9.16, 9.37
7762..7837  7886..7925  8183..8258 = -1.7 A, 8.35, 8.95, 9.24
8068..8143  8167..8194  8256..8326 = 1.1 A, 9.4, 9.04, 9.43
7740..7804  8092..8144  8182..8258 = -2.3 A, 8.24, 9.4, 9.23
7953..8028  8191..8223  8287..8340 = 0.6 A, 9.18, 9.11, 9.33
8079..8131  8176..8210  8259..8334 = 1.6 A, 9.38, 8.94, 9.38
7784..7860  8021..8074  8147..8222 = -2.4 A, 8.49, 9.31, 9.15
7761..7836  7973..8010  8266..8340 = -2.1 A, 8.34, 9.22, 9.37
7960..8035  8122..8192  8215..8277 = 0.3 A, 9.2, 9.29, 9.4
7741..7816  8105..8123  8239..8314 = -0.5 A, 8.26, 9.35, 9.47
